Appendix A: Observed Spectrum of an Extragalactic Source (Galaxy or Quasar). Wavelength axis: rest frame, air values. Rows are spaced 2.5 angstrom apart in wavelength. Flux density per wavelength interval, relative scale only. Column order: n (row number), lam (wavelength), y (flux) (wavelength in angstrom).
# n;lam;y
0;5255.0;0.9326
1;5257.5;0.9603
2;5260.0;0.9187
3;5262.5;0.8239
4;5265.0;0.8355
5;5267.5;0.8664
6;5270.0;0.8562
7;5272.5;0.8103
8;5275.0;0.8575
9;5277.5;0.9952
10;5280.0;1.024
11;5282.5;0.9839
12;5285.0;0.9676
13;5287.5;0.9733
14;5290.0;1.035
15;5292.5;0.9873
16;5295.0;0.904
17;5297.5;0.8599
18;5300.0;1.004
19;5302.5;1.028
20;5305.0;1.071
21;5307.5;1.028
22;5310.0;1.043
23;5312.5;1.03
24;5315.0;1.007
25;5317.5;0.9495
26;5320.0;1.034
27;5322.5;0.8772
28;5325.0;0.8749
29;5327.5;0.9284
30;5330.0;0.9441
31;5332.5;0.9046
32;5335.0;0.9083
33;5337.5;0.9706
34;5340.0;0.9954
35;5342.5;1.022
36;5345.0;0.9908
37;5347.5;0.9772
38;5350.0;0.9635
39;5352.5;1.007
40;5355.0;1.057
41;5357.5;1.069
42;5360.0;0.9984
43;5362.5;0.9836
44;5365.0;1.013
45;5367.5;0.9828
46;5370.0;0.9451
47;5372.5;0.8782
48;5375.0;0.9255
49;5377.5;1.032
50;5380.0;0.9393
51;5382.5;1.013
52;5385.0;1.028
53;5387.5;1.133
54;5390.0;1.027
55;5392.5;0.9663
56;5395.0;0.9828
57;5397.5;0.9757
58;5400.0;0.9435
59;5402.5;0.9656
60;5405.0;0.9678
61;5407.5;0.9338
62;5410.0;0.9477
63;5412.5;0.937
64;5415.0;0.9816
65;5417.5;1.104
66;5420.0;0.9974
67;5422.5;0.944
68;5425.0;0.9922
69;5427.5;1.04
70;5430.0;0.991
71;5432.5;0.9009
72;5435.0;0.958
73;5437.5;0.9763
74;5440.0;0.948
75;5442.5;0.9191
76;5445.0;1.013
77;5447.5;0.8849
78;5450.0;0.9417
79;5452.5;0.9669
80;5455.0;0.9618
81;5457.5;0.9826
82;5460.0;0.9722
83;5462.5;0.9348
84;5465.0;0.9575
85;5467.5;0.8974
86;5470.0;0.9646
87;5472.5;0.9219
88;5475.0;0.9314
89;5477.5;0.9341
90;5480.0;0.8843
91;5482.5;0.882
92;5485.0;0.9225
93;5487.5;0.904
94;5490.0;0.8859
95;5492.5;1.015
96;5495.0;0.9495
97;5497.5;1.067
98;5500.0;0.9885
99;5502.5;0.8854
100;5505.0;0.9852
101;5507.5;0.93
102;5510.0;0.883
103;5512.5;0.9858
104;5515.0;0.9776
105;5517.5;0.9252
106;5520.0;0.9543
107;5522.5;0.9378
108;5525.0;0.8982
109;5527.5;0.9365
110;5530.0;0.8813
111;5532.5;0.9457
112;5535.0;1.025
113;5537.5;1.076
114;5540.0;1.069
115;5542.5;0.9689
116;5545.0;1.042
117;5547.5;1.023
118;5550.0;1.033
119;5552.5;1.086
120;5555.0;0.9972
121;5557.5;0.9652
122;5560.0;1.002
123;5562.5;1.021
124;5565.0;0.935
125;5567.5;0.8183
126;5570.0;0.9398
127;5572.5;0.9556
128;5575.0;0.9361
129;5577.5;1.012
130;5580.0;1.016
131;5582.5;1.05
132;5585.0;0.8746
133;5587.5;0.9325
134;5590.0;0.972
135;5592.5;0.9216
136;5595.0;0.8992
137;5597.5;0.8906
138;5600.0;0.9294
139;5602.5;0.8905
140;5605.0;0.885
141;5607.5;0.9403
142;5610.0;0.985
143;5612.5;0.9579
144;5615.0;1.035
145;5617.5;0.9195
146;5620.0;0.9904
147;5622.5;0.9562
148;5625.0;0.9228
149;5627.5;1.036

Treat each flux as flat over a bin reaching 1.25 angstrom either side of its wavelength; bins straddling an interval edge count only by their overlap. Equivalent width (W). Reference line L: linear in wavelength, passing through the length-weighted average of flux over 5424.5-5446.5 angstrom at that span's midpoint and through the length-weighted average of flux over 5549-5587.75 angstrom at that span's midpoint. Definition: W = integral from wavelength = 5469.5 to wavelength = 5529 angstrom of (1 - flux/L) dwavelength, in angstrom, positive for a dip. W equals 2.0 angstrom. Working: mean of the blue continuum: 0.969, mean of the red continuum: 0.974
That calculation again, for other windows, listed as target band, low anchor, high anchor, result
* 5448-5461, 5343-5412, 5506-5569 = 0.3 angstrom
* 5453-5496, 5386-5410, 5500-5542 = 1.4 angstrom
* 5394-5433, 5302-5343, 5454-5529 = -0.8 angstrom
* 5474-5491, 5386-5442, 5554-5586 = 1.2 angstrom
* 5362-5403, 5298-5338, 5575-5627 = -0.7 angstrom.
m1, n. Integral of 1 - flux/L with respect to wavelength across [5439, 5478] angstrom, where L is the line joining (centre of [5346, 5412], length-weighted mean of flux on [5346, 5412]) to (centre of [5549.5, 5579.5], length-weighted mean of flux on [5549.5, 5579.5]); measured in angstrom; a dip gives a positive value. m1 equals 1.4 angstrom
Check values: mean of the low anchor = 0.986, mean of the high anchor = 0.975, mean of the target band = 0.946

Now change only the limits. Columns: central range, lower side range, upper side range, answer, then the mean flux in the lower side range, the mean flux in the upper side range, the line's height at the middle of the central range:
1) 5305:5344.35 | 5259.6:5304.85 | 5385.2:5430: -0.77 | 0.933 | 0.991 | 0.953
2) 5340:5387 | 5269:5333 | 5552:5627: -1.60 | 0.962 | 0.954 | 0.96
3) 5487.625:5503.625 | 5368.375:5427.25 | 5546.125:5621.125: 0.15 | 0.982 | 0.961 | 0.971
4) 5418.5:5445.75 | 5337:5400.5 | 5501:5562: 0.43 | 0.994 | 0.976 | 0.987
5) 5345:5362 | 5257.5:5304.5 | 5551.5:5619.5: -1.30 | 0.933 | 0.954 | 0.938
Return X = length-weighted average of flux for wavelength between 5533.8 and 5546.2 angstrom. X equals 1.04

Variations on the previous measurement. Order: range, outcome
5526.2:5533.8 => 0.922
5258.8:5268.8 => 0.861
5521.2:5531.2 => 0.914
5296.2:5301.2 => 0.931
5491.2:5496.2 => 0.982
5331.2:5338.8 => 0.928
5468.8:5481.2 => 0.927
